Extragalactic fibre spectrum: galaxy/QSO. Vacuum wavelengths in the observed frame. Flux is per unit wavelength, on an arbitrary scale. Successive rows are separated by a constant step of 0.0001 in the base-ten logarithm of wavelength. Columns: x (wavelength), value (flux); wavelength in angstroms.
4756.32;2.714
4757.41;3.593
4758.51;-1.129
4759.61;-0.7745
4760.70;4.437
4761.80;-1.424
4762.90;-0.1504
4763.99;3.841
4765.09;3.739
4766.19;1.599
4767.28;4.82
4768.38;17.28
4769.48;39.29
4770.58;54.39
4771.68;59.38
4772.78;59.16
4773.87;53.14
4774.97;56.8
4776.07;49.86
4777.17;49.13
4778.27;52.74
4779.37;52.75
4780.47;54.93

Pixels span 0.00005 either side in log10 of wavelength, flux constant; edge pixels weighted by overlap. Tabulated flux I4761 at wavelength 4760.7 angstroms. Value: 4.437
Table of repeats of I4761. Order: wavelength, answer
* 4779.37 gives 52.75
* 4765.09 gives 3.739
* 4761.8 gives -1.424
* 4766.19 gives 1.599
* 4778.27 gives 52.74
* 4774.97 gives 56.8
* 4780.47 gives 54.93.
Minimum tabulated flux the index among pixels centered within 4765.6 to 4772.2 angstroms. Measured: 1.599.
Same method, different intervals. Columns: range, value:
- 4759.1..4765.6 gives -1.424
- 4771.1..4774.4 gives 53.14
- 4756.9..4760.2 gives -1.129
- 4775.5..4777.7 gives 49.13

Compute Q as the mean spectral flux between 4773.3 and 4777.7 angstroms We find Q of 52.4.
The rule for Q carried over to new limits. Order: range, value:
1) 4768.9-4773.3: 52.7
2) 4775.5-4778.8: 50.6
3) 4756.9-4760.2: 0.584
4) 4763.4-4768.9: 6.15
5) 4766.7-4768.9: 10.8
